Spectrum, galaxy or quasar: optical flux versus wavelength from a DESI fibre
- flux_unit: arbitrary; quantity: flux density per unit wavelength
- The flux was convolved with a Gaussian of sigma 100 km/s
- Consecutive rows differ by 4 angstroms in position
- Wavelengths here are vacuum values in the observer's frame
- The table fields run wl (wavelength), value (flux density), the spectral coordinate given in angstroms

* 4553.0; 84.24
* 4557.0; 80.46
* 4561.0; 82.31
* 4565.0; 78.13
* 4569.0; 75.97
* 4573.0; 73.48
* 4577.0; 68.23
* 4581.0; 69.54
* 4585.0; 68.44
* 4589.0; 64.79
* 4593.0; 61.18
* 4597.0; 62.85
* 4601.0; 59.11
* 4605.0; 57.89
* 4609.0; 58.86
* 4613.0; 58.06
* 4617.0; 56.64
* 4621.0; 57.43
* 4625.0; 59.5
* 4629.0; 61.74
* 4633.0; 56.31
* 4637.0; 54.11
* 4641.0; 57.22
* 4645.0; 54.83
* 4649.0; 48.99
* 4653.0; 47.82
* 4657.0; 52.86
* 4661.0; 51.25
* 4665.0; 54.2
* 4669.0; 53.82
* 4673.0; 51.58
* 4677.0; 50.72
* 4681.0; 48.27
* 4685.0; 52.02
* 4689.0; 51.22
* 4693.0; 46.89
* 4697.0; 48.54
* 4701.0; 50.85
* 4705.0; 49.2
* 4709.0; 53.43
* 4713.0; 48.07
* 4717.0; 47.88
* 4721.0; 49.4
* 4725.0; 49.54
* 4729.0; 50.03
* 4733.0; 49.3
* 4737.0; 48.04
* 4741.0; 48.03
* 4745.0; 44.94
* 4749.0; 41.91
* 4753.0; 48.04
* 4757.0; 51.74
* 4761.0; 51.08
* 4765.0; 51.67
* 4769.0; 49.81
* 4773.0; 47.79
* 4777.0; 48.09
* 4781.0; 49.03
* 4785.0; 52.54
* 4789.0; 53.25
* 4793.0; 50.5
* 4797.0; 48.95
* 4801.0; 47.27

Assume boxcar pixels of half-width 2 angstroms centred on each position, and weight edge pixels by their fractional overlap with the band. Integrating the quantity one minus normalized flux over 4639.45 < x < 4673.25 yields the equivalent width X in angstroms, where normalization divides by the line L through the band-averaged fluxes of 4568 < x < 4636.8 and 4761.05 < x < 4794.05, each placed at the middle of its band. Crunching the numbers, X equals 3.6 angstroms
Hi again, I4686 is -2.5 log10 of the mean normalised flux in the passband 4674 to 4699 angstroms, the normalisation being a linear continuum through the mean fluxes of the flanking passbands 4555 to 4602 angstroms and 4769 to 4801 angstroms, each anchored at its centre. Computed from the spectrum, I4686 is 0.20 mag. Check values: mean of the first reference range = 70.6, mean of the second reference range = 49.8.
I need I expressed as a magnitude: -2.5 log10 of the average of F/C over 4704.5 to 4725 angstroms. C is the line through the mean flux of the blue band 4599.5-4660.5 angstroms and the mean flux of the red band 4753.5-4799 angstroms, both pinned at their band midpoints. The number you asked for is 0.07 mag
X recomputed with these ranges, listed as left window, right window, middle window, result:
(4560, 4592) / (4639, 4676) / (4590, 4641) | 3.0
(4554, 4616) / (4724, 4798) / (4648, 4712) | 7.8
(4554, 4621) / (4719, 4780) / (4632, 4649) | 1.8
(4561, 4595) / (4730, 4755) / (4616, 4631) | 1.2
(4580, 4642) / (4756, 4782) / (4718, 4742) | 1.5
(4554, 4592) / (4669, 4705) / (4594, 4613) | 2.2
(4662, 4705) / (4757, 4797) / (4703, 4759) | 2.3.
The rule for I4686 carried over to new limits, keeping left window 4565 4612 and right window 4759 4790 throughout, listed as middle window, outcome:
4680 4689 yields 0.15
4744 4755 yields 0.17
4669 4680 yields 0.14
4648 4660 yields 0.20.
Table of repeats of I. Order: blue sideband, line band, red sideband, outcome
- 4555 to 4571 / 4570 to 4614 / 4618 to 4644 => 0.09 mag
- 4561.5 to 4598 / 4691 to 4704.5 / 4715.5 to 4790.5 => 0.14 mag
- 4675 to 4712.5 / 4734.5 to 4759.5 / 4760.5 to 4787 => 0.06 mag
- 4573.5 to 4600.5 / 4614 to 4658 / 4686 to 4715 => 0.07 mag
